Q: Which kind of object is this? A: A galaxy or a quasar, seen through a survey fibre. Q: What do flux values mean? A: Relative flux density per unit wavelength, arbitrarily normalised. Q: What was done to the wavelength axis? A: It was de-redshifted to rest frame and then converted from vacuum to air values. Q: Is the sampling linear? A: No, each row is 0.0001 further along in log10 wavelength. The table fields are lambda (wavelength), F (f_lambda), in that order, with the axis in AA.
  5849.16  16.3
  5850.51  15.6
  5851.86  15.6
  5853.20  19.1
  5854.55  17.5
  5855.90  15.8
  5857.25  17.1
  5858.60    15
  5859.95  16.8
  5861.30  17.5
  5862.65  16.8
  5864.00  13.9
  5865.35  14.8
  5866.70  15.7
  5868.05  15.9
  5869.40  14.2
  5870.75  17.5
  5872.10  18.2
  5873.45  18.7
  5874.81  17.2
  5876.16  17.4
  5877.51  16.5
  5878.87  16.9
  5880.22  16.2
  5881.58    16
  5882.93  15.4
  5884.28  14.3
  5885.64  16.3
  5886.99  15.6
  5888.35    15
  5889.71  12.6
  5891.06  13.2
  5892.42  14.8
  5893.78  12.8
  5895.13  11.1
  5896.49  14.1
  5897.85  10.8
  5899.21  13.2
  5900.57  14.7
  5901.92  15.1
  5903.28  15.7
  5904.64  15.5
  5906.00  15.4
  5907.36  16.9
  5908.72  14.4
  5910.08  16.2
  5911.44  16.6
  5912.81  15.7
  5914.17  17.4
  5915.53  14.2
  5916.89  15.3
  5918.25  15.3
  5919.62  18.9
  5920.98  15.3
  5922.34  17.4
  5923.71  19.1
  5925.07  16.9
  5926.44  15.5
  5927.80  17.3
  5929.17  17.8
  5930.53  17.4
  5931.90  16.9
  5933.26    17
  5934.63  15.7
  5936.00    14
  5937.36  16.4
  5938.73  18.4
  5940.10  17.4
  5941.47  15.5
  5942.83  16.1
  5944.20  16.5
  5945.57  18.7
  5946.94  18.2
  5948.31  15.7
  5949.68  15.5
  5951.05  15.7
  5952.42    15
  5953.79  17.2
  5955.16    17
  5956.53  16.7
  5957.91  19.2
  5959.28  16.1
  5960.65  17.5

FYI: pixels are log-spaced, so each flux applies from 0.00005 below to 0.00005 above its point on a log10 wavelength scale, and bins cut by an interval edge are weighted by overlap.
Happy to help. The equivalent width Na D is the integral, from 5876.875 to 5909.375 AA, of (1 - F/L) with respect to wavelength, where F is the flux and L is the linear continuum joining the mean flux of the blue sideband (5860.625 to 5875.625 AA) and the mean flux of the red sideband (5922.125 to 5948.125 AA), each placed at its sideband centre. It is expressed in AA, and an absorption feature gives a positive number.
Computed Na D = 3.75 AA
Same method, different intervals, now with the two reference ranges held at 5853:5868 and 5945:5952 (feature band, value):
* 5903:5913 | 0.40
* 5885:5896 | 1.66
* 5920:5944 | -0.22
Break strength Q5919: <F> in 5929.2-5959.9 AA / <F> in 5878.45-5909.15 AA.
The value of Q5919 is 1.14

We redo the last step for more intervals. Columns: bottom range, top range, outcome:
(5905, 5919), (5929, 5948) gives 1.07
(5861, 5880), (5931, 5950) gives 1.01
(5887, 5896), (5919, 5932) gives 1.28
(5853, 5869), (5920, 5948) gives 1.04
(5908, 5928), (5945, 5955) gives 1.01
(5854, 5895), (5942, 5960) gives 1.06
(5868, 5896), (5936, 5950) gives 1.08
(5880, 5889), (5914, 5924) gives 1.06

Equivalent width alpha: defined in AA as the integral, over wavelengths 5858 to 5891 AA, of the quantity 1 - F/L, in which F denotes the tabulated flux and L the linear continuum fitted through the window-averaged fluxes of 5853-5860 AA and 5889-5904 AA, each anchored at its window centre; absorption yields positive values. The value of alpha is -1.6 AA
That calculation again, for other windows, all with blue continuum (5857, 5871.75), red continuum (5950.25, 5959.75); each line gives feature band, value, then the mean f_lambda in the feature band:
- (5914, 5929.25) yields -0.2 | 16.6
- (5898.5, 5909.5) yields 0.8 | 15.1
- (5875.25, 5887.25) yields 0.0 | 16.1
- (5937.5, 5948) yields -0.4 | 17.2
